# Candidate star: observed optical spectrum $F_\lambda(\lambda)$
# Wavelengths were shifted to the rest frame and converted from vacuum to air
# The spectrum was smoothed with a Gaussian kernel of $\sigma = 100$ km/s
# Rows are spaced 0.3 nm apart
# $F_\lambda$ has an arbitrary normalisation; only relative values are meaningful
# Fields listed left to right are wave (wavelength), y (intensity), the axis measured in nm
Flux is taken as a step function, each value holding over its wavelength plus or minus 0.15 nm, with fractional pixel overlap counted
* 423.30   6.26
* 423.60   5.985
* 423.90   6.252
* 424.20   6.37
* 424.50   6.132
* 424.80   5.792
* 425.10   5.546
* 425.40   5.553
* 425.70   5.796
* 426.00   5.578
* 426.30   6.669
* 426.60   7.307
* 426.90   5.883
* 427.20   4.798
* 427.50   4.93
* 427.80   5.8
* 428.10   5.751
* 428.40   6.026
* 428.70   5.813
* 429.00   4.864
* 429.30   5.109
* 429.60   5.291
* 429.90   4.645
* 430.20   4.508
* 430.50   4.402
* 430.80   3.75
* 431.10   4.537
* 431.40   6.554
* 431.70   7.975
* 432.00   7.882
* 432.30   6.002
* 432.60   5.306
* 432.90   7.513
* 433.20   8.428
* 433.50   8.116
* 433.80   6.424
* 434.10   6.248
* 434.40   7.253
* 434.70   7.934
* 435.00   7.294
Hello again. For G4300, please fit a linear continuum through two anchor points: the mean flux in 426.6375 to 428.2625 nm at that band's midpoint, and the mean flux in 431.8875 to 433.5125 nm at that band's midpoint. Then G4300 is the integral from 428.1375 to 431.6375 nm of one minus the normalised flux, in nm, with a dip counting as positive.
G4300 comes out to 0.63 nm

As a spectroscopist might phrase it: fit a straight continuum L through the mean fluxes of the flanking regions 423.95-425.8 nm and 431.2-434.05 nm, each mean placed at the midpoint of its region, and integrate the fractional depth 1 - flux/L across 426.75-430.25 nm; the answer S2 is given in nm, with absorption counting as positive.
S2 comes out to 0.61 nm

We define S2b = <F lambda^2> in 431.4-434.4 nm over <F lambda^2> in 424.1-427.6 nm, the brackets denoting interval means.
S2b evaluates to 1.2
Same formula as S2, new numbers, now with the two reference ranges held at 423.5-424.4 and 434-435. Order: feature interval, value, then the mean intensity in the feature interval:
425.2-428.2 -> 0.309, 5.8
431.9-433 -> 0.068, 6.58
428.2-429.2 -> 0.166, 5.55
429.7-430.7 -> 0.336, 4.52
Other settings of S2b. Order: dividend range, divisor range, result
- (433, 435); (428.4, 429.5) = 1.41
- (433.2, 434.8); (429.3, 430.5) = 1.55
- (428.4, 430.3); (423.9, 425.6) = 0.89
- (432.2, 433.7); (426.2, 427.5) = 1.22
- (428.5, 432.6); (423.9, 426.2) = 0.96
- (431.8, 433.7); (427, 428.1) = 1.40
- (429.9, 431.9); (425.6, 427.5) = 0.91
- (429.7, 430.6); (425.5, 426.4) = 0.78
